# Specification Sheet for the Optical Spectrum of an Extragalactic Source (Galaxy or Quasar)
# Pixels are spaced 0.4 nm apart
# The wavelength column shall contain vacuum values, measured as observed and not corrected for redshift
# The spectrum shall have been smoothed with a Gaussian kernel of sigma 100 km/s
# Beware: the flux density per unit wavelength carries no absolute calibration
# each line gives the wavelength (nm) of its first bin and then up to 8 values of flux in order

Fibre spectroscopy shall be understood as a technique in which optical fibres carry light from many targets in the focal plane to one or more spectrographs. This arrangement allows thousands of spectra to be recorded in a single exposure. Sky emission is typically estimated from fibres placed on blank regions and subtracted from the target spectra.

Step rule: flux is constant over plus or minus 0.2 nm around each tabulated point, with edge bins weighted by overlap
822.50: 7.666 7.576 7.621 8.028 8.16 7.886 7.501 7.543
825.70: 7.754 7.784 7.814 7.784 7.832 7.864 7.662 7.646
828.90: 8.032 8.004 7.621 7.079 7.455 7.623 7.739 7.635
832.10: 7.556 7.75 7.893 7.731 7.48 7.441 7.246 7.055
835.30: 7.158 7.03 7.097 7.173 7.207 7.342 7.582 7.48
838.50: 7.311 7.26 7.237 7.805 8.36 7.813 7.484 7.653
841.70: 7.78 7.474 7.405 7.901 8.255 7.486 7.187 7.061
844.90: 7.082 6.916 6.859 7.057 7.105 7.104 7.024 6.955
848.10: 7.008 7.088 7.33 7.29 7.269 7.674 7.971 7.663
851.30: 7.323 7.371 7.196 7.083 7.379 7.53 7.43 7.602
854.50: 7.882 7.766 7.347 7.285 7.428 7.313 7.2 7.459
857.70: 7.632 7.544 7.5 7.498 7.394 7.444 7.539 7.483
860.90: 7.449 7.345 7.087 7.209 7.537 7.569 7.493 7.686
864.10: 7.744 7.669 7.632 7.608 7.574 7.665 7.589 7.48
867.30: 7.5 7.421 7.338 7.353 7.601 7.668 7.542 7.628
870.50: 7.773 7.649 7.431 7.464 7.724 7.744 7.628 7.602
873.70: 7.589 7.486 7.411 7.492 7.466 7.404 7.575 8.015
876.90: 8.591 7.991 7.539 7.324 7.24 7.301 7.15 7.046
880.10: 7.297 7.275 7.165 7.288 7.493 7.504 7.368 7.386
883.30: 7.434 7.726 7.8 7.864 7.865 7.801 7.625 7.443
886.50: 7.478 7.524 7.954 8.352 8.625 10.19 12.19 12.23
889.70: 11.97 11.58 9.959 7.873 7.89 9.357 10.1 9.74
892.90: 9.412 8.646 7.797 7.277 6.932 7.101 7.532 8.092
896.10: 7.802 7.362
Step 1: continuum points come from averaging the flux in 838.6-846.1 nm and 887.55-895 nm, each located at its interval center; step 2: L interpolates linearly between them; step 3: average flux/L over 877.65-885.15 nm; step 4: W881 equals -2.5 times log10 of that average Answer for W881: 0.21 mag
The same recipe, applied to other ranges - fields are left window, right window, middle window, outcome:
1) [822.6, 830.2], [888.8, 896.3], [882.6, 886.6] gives 0.169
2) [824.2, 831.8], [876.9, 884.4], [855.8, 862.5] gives 0.020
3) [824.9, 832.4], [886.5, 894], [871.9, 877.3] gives 0.171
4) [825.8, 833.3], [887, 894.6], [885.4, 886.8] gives 0.223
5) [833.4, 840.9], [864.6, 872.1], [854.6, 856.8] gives 0.008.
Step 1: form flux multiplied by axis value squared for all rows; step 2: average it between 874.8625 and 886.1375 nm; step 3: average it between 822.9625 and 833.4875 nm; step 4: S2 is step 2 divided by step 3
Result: 1.1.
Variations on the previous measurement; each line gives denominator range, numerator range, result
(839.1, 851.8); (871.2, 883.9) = 1.09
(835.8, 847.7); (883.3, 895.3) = 1.32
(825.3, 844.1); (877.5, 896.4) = 1.23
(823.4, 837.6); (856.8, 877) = 1.08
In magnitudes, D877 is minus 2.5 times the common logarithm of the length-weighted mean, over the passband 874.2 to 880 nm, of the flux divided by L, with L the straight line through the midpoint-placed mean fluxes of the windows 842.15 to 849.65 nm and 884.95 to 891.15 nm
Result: 0.16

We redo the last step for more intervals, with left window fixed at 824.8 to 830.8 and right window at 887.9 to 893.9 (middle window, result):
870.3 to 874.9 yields 0.21 mag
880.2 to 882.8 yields 0.28 mag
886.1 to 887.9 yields 0.24 mag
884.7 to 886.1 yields 0.24 mag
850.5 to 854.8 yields 0.14 mag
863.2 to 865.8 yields 0.17 mag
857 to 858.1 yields 0.16 mag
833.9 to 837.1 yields 0.11 mag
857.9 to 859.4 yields 0.17 mag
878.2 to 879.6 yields 0.29 mag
